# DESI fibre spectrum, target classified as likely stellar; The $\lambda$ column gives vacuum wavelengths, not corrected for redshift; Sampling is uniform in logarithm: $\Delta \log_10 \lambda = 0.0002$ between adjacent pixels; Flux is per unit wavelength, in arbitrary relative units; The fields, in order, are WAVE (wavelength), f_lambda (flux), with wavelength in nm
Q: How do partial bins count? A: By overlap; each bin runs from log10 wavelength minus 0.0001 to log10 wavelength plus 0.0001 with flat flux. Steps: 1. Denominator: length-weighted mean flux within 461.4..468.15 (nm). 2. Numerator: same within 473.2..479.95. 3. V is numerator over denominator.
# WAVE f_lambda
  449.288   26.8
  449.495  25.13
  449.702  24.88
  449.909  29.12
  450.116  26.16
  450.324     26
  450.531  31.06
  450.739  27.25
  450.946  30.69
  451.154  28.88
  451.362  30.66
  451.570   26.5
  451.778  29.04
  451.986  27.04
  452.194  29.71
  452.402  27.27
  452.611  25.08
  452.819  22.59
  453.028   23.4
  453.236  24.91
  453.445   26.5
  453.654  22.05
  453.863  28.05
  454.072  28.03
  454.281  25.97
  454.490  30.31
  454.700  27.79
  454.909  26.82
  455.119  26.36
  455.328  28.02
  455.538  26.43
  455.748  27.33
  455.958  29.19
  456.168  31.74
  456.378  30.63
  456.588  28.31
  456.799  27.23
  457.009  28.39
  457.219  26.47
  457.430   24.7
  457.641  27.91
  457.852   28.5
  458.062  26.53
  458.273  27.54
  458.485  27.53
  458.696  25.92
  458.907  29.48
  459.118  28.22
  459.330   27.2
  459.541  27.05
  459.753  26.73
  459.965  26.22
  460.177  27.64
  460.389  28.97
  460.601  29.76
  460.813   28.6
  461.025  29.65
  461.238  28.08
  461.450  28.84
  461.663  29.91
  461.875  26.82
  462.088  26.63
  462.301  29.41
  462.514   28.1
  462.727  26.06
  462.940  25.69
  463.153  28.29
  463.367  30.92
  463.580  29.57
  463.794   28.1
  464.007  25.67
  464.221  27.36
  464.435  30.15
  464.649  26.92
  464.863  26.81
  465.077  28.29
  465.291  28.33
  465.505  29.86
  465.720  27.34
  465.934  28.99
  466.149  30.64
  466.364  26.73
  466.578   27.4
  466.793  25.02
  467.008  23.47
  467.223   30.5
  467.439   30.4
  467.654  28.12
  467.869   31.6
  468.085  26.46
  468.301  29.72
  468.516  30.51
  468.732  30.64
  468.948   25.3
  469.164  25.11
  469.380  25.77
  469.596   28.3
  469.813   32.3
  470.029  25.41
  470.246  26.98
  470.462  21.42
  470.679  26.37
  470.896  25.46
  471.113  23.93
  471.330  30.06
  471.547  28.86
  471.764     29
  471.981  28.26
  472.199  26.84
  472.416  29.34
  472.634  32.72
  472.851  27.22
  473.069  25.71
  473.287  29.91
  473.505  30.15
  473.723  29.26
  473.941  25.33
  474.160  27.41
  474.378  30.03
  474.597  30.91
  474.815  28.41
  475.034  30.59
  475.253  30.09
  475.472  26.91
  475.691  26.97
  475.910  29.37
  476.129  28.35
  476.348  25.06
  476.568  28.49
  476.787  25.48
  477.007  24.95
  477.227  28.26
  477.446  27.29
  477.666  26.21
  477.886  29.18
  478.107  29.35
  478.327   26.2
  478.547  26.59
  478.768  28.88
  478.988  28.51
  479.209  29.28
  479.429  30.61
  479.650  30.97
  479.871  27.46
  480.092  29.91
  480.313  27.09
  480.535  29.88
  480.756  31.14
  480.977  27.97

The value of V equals 1.01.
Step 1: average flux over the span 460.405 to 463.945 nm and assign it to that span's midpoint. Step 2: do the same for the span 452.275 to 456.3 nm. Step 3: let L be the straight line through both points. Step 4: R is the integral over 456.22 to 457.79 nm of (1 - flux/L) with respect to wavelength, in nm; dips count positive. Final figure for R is -0.03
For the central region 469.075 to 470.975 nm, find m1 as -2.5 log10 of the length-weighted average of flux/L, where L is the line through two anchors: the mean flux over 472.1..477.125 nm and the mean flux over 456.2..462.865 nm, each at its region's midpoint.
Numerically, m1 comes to 0.07 mag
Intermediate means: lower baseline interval 27.9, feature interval 26.4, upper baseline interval 28.2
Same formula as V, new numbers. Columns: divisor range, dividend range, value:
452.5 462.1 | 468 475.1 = 1.02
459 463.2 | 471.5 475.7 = 1.03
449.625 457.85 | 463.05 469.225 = 1.03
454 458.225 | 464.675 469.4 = 1.01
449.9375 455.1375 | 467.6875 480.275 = 1.03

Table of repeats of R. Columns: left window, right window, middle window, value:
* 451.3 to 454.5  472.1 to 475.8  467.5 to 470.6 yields 0.05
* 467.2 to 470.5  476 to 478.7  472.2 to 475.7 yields -0.16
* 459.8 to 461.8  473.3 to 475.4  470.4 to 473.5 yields 0.14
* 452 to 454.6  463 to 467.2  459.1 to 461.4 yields -0.07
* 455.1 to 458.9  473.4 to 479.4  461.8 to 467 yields 0.02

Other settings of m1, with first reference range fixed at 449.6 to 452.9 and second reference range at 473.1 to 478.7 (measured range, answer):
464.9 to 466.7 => -0.02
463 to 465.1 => -0.01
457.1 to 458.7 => 0.03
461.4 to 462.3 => -0.01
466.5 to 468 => -0.01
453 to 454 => 0.10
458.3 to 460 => 0.02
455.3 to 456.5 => -0.05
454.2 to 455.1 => 0.00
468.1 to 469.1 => -0.03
